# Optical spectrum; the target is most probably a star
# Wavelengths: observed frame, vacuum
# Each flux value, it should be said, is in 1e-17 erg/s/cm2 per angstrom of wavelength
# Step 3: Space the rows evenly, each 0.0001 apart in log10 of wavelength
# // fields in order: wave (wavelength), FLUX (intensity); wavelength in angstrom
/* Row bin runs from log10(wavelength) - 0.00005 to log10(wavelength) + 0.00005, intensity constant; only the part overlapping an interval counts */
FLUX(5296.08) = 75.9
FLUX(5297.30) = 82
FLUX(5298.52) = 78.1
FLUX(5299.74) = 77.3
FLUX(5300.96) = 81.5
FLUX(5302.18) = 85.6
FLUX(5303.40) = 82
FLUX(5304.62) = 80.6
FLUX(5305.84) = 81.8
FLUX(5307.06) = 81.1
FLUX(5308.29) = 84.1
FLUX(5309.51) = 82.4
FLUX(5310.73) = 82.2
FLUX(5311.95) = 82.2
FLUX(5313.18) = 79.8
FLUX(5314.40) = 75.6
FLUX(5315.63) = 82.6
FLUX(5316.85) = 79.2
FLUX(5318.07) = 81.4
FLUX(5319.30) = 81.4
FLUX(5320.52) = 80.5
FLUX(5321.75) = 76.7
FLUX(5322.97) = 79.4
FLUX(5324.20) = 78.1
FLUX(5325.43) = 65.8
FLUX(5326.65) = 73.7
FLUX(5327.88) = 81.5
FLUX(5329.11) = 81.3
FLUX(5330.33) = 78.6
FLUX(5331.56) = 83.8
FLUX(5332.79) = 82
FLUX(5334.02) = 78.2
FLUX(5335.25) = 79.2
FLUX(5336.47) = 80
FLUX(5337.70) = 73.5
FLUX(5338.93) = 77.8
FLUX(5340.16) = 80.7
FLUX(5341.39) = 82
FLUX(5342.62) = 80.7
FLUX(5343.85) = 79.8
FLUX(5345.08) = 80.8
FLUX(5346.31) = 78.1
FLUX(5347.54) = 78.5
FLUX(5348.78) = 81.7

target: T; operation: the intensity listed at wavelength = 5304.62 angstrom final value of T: 80.6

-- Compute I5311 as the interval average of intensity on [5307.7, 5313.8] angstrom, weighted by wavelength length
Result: 82.2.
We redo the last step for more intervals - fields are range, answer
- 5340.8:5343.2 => 81.4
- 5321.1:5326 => 75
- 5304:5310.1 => 82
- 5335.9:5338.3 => 76.7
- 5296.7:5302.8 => 80.9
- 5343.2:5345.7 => 80.4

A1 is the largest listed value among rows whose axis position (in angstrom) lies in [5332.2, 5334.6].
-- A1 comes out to 82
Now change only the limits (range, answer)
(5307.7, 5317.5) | 84.1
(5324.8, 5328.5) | 81.5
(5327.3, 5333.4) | 83.8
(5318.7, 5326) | 81.4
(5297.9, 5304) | 85.6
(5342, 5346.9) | 80.8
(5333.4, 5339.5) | 80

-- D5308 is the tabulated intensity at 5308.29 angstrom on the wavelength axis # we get 84.1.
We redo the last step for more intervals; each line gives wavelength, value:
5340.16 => 80.7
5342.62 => 80.7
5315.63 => 82.6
